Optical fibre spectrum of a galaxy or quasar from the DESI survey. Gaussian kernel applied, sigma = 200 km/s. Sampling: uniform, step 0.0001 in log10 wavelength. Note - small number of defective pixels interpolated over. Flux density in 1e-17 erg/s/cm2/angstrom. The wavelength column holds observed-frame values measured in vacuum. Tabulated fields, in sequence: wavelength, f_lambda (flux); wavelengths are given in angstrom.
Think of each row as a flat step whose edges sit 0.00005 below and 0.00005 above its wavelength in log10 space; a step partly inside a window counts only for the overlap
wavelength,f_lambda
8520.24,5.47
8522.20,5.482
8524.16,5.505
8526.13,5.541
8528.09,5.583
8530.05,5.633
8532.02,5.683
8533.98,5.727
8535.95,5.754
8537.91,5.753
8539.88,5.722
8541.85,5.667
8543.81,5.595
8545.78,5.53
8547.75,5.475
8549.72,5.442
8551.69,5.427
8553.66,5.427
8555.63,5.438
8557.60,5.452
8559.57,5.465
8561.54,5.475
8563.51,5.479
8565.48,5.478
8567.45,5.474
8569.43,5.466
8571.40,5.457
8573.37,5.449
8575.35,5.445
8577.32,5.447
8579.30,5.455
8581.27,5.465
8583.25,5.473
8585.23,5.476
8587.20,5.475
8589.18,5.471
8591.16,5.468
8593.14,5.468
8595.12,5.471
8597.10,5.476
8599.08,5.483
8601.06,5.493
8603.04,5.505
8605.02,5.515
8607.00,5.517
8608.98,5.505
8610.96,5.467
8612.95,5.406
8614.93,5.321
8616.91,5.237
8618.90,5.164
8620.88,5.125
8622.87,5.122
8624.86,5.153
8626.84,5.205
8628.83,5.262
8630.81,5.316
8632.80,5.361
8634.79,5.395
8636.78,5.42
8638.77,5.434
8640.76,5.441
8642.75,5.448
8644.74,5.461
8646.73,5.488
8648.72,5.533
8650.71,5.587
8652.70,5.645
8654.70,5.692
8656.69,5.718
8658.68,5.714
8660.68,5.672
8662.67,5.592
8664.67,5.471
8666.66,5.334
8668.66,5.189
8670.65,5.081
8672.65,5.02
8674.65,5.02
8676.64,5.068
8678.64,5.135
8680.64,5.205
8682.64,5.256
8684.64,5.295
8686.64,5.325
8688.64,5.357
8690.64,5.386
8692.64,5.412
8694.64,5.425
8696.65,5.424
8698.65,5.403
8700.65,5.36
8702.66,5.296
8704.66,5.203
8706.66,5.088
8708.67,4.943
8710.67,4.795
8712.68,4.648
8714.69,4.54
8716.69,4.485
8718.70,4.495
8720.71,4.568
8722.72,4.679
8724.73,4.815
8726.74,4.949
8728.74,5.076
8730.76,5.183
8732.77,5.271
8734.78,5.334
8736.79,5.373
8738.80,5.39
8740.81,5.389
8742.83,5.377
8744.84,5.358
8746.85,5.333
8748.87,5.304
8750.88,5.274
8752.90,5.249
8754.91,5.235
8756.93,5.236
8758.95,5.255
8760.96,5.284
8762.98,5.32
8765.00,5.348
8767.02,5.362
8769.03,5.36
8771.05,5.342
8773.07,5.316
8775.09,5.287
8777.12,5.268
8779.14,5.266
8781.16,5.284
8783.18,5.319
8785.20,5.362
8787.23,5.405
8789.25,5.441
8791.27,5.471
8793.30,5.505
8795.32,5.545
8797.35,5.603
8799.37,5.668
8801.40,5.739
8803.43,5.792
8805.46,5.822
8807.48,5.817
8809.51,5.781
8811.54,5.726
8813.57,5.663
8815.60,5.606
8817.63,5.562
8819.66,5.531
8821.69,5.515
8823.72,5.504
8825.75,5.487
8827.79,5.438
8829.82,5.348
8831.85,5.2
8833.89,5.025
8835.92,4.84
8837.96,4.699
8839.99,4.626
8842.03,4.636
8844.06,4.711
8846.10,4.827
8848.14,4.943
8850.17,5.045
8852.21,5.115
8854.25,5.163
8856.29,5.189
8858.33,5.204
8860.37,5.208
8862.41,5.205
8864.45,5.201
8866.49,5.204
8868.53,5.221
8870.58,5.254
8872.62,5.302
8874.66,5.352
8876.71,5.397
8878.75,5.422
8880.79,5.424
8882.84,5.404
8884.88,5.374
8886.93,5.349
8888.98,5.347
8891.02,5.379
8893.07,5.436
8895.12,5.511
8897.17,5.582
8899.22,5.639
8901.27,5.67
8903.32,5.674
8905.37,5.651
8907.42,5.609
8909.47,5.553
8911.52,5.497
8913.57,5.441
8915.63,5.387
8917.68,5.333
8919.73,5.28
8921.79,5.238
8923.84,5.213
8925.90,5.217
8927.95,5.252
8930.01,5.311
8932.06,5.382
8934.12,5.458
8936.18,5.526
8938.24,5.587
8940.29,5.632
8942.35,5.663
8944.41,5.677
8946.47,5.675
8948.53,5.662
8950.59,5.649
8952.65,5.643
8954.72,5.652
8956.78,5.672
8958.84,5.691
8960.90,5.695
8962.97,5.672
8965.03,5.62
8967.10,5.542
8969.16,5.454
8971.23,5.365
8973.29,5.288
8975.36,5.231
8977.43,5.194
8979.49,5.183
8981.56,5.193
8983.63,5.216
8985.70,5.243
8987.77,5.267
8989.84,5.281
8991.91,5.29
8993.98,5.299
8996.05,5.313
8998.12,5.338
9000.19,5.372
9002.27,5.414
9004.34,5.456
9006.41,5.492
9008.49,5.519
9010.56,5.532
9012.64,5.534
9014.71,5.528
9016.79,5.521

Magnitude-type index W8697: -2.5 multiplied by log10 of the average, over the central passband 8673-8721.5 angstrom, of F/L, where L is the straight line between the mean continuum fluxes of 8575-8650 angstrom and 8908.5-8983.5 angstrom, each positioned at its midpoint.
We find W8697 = 0.068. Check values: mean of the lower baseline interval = 5.4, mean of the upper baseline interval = 5.46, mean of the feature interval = 5.09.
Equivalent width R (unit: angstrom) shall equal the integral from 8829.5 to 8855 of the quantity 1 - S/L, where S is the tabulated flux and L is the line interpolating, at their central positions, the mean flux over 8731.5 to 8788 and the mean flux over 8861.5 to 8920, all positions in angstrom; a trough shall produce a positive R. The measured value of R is 2.2 angstrom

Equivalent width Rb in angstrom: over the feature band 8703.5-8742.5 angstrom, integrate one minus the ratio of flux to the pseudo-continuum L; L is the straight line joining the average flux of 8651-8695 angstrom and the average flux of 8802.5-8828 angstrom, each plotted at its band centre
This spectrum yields 3.5 angstrom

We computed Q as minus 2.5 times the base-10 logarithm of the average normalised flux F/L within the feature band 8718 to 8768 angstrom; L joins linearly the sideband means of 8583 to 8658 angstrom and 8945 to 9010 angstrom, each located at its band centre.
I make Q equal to 0.05 mag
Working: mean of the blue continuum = 5.43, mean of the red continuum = 5.44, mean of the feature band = 5.18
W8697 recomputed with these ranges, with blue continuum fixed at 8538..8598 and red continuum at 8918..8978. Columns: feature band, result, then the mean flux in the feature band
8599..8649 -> 0.02 mag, 5.37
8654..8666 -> -0.03 mag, 5.64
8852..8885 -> 0.04 mag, 5.27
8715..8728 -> 0.18 mag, 4.67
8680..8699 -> 0.03 mag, 5.35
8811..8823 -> -0.02 mag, 5.59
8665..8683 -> 0.07 mag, 5.15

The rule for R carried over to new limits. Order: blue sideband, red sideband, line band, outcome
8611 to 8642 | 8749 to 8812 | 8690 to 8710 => 0.30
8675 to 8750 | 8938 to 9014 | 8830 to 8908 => 1.37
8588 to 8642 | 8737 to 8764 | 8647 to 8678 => -0.38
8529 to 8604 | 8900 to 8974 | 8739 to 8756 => 0.61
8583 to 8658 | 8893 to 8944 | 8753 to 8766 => 0.41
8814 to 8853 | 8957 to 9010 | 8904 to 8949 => -1.41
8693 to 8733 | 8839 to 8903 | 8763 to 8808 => -3.18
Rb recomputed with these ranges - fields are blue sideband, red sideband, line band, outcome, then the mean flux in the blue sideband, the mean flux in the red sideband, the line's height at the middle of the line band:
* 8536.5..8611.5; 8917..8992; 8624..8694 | 1.4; 5.5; 5.44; 5.48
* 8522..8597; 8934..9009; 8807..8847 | 1.5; 5.52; 5.46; 5.48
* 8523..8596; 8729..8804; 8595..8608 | 0.0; 5.52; 5.37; 5.49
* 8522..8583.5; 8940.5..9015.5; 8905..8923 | 0.1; 5.53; 5.46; 5.47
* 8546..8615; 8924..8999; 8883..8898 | 0.1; 5.47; 5.44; 5.45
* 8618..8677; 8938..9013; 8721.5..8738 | 1.0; 5.38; 5.46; 5.4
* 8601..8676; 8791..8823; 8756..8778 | 1.1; 5.39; 5.65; 5.59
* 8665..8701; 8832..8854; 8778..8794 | -1.2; 5.26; 4.87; 5.01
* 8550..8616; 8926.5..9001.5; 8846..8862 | 1.0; 5.46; 5.45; 5.45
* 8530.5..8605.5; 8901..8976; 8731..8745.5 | 0.4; 5.51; 5.51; 5.51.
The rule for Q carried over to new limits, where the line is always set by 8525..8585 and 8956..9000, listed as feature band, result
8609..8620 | 0.03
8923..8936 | 0.02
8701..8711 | 0.08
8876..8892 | 0.00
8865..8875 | 0.03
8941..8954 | -0.05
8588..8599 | 0.01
